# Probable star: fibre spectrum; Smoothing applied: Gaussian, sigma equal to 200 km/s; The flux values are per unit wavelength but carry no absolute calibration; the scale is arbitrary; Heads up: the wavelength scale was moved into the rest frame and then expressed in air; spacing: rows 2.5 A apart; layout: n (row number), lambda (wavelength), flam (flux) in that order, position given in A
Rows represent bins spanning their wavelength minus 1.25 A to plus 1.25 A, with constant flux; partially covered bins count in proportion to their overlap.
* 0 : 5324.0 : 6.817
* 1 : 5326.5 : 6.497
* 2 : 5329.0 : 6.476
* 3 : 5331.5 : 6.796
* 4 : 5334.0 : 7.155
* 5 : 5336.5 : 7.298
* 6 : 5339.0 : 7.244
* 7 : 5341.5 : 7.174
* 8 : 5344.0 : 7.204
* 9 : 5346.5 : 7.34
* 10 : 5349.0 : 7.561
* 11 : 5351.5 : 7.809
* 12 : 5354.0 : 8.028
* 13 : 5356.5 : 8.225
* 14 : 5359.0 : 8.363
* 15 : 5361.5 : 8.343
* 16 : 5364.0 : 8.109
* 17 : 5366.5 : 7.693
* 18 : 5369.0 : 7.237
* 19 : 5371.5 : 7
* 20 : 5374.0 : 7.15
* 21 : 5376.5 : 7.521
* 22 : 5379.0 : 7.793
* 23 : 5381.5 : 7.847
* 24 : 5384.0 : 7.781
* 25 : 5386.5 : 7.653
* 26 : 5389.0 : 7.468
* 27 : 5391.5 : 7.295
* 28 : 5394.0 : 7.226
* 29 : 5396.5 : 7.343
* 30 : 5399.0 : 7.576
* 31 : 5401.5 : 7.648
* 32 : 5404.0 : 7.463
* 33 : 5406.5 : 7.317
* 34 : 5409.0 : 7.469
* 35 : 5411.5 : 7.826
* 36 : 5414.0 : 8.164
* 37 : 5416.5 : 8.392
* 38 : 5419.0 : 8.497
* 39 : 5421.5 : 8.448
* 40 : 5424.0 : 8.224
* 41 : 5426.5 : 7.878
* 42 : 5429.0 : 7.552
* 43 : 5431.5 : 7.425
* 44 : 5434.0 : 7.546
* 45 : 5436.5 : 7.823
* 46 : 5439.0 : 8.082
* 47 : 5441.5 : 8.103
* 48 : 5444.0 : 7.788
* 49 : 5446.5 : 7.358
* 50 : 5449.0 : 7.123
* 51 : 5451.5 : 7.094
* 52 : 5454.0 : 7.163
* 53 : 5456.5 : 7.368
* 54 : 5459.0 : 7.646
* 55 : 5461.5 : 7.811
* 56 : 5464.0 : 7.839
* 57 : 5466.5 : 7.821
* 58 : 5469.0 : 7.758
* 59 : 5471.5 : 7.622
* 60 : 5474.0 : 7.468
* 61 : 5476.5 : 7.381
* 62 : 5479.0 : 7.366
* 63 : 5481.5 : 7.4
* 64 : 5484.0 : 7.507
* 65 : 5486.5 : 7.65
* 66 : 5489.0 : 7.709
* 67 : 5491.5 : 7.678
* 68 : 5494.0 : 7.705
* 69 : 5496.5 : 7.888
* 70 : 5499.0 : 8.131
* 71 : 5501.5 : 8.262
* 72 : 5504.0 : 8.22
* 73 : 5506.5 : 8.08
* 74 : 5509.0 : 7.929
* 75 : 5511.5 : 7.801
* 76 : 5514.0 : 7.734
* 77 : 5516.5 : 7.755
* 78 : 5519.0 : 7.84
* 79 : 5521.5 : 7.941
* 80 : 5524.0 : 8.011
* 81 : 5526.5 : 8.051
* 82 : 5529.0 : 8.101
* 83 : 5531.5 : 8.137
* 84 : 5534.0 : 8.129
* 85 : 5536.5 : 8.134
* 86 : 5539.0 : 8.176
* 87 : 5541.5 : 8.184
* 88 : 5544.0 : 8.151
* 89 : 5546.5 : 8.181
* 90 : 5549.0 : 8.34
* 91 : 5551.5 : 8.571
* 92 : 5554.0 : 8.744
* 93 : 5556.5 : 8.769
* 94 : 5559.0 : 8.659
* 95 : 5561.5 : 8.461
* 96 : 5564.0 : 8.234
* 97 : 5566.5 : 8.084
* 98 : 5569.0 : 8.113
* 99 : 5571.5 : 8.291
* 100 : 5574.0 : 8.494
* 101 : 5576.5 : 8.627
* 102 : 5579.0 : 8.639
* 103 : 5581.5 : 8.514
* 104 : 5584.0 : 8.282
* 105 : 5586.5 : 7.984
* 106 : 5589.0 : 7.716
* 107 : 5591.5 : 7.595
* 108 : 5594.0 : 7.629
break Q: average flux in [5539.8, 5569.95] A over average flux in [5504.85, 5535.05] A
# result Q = 1.05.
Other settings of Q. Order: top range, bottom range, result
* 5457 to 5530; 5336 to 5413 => 1.03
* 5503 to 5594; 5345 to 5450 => 1.06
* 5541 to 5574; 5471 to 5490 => 1.12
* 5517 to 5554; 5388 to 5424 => 1.05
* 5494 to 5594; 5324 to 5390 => 1.09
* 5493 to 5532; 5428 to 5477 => 1.05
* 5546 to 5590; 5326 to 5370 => 1.12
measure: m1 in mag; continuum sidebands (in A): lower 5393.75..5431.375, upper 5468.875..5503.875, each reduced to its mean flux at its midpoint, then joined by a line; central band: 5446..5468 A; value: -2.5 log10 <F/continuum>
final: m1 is 0.04 mag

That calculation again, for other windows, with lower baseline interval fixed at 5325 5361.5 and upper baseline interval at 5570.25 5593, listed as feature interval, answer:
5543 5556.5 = -0.04 mag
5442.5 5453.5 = 0.06 mag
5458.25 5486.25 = 0.03 mag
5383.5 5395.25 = 0.01 mag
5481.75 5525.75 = 0.01 mag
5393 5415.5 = 0.01 mag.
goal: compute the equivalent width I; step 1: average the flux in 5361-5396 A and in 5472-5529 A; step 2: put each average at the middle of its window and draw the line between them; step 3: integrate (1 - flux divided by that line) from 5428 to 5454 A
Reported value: 0.4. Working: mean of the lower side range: 7.56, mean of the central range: 7.57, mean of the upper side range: 7.8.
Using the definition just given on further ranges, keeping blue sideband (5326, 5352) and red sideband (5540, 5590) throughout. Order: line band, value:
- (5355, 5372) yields -1.5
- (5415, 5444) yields -1.4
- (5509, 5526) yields 0.5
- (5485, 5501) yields 0.3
